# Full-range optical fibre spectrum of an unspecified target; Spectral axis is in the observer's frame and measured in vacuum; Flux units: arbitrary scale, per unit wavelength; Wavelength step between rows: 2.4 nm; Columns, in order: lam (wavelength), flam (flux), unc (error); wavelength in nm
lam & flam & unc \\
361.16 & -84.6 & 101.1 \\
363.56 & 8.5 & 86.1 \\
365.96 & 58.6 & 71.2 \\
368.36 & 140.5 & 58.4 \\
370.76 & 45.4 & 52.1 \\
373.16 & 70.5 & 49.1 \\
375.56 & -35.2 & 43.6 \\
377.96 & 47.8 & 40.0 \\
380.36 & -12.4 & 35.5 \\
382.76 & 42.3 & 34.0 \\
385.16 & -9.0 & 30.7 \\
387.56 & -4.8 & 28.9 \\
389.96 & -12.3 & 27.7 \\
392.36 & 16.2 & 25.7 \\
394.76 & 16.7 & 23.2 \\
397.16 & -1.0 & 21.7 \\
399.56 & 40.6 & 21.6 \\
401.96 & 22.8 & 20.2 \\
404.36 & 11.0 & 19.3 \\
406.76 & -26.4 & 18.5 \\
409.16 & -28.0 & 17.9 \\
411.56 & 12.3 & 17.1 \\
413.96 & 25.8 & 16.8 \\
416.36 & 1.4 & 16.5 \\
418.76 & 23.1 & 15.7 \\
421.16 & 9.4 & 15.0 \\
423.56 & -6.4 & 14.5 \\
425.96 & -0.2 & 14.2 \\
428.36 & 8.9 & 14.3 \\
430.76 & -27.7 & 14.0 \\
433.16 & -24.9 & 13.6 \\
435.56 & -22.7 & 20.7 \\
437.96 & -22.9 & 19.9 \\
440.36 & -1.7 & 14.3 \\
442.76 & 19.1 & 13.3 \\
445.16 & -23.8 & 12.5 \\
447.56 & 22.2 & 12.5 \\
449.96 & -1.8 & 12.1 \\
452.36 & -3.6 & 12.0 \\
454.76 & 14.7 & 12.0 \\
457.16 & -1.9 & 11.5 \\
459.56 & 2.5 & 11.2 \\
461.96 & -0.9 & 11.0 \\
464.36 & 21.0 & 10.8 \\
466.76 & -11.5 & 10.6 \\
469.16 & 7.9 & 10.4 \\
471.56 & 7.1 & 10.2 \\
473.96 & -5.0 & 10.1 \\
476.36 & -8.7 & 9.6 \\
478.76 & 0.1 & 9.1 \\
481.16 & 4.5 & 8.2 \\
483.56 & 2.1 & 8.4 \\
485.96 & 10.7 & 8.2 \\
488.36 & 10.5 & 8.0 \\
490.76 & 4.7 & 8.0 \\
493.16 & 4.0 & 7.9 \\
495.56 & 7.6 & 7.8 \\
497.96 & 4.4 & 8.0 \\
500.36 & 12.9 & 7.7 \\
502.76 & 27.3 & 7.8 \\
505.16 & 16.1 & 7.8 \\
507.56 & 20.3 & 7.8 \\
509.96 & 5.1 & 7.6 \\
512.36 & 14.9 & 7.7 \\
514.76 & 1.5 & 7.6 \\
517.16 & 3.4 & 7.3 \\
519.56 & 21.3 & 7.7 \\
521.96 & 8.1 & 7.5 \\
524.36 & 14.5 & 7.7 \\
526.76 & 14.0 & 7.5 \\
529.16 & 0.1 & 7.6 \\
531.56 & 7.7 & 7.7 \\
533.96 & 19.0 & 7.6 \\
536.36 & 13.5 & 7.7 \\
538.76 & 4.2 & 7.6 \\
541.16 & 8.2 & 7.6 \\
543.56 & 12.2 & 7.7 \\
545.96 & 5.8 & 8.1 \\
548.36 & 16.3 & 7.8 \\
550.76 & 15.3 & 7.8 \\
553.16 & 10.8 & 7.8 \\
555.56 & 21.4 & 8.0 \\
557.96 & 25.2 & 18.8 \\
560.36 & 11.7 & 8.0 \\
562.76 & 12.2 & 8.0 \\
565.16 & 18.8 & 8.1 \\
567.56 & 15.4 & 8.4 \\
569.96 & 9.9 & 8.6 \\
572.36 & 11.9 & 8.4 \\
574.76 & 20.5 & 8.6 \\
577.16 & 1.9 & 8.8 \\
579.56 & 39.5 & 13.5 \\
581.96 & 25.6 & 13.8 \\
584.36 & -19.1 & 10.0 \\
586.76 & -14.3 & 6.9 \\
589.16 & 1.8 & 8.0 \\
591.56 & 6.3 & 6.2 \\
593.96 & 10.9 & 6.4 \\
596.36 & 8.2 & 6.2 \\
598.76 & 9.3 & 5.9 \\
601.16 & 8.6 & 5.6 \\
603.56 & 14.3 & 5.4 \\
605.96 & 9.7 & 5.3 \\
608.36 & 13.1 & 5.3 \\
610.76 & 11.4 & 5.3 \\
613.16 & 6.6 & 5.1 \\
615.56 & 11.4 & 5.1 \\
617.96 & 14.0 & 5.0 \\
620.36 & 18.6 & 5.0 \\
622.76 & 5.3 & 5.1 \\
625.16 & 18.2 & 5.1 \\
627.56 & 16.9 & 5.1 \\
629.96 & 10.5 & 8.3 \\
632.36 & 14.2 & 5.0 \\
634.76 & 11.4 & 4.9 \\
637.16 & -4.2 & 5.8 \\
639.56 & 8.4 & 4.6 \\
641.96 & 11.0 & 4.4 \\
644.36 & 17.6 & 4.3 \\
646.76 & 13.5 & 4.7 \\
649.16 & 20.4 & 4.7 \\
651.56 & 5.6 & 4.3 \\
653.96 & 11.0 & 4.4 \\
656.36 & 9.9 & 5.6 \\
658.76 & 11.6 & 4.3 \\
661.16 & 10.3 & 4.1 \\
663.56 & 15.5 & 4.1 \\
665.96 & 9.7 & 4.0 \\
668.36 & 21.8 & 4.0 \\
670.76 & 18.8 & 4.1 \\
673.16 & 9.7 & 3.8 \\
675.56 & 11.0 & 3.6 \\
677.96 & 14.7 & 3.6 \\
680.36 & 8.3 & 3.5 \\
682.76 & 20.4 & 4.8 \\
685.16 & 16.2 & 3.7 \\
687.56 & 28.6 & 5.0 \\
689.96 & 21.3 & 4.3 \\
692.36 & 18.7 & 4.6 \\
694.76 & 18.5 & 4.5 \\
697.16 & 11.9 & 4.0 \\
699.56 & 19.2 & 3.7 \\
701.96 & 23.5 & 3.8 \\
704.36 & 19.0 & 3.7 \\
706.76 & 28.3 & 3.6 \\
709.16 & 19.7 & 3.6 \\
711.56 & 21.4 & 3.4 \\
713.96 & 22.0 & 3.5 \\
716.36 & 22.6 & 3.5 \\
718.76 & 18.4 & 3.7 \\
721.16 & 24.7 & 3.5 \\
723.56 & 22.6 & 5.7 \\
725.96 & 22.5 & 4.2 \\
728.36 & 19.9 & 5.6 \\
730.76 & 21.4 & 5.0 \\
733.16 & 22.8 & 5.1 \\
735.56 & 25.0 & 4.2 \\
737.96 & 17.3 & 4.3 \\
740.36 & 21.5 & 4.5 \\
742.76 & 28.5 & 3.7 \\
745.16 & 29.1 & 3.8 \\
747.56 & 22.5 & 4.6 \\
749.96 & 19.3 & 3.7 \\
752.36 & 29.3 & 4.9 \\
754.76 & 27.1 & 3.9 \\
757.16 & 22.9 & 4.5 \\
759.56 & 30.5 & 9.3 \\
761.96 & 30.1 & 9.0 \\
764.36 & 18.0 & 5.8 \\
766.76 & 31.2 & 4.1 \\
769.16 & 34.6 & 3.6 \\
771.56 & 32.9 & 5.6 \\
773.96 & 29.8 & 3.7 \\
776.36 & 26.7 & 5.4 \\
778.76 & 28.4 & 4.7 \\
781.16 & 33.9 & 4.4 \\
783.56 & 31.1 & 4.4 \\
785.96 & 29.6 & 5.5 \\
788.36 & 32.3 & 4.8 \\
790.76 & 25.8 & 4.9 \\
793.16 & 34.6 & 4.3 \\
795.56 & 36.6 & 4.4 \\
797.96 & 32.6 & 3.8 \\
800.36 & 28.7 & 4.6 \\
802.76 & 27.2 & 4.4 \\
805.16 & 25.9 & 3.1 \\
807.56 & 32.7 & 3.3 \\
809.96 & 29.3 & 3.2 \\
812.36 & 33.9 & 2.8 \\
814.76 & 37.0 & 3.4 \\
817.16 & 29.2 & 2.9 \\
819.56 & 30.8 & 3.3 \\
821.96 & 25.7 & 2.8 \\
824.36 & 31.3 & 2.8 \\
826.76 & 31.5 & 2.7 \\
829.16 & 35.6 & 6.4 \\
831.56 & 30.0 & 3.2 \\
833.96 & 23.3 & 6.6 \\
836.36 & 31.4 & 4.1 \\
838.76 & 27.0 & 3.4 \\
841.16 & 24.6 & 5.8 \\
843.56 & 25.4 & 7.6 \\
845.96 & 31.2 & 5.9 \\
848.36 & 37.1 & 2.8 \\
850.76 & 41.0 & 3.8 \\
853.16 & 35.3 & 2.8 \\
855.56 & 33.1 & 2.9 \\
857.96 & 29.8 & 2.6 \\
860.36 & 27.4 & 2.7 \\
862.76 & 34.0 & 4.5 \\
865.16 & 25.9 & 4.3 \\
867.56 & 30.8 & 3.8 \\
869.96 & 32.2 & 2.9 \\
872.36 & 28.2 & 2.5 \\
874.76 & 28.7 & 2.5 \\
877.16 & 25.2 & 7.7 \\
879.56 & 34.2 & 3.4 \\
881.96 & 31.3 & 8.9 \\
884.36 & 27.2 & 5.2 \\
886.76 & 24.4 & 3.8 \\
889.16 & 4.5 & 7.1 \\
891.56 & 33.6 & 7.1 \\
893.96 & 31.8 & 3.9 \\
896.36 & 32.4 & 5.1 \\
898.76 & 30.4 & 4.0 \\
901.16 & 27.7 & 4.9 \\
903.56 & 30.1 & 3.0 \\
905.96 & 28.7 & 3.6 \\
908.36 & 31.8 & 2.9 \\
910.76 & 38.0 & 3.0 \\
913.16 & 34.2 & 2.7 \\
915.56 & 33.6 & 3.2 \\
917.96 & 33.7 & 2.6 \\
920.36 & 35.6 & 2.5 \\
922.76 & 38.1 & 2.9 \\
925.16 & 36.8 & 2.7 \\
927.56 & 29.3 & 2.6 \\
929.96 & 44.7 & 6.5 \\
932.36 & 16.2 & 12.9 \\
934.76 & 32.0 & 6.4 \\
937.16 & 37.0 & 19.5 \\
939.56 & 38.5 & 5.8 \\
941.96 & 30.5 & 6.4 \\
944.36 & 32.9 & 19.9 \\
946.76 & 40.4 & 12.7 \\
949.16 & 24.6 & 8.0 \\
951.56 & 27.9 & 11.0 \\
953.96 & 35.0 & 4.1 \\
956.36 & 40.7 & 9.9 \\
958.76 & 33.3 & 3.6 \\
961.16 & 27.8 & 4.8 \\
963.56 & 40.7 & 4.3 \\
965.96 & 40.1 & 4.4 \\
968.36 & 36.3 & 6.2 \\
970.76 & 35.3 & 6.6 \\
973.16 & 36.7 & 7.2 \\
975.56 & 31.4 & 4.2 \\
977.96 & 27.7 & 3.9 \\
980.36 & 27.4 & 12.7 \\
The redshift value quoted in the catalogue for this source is 0.714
